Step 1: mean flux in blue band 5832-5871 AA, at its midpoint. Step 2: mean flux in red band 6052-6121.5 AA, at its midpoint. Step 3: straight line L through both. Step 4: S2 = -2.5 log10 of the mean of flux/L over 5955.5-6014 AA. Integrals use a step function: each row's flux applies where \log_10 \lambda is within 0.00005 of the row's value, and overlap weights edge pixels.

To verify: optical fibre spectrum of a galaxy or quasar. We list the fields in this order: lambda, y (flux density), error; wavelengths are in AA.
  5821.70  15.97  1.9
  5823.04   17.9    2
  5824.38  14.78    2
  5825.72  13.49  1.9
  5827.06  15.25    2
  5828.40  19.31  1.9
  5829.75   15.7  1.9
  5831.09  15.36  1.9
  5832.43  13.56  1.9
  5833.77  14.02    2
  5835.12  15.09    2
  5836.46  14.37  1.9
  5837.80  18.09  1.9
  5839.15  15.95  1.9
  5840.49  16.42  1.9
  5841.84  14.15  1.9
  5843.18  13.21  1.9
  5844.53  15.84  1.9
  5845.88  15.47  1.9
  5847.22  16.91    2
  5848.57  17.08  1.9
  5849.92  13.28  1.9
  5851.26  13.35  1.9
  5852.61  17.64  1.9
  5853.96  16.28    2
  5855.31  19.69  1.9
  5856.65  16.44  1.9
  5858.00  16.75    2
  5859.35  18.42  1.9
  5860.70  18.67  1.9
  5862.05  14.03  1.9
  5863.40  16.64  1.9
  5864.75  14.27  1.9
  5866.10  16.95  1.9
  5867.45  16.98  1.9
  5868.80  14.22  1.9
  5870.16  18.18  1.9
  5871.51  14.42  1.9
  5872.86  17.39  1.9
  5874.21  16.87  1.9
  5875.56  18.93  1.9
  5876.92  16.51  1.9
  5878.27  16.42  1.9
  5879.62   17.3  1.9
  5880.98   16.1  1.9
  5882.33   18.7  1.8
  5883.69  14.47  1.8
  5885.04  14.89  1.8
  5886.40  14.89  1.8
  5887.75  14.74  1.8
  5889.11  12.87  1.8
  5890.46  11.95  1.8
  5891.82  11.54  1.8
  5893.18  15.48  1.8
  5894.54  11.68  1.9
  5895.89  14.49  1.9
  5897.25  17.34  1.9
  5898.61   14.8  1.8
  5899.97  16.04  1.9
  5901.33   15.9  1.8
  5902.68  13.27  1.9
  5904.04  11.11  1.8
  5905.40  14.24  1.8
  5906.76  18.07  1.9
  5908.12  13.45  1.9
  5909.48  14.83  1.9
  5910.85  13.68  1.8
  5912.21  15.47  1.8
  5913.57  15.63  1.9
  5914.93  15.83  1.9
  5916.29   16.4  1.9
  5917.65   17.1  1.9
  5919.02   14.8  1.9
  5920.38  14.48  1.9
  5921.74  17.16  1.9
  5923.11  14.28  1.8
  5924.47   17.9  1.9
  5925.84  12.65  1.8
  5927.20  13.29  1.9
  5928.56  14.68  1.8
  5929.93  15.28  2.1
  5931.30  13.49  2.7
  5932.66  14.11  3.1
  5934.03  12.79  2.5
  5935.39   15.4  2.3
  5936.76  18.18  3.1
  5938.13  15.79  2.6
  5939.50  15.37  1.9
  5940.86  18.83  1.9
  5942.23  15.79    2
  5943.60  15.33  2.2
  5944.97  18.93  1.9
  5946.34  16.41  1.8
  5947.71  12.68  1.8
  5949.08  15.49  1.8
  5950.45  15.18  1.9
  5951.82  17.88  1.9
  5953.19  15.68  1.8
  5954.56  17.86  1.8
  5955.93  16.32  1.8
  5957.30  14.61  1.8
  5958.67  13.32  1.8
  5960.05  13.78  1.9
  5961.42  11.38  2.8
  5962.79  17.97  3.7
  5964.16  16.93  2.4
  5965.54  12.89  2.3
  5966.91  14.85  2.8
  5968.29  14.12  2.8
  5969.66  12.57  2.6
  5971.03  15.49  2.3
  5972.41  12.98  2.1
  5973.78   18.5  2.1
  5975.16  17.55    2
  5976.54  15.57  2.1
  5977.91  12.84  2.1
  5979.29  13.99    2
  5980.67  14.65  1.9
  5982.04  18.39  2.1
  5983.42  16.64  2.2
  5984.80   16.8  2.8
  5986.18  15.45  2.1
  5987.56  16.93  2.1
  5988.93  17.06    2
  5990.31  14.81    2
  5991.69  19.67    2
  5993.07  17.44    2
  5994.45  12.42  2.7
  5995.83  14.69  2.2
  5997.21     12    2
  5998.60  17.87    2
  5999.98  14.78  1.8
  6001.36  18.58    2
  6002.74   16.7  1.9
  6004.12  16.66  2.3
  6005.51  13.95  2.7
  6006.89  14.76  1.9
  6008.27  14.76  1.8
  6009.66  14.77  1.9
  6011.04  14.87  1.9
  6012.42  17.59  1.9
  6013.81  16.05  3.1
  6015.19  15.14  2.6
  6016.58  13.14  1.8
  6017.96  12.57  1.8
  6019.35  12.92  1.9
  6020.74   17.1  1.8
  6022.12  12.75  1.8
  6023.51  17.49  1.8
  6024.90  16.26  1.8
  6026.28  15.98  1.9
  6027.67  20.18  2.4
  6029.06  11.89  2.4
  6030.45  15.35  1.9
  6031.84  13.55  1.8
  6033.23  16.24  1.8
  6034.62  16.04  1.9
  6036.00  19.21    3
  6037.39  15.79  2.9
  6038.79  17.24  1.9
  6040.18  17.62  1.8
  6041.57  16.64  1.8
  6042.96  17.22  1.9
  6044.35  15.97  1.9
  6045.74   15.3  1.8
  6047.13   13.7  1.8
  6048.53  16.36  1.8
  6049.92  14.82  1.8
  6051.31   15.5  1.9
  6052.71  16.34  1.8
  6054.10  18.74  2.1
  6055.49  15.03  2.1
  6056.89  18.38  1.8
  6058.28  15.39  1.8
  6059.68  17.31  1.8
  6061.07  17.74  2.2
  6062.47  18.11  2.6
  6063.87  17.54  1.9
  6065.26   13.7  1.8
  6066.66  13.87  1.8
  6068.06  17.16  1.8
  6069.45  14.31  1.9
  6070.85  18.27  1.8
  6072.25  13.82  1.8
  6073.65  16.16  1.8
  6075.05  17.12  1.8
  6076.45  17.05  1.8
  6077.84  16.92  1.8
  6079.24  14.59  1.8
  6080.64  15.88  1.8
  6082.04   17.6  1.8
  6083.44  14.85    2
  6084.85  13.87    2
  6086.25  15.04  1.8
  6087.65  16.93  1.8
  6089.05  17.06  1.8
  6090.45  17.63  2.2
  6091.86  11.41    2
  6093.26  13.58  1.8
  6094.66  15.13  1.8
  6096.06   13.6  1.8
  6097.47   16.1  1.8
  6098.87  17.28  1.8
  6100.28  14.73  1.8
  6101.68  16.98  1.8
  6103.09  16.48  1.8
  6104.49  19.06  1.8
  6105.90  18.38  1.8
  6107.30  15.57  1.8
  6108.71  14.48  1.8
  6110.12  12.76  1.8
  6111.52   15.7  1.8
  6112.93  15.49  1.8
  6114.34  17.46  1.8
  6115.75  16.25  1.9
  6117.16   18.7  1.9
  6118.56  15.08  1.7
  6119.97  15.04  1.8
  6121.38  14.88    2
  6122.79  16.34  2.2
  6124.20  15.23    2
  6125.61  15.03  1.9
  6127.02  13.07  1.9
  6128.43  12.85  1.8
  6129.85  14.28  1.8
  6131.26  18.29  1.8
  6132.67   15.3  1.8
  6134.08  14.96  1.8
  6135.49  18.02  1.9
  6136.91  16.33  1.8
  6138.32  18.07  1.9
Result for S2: 0.04 mag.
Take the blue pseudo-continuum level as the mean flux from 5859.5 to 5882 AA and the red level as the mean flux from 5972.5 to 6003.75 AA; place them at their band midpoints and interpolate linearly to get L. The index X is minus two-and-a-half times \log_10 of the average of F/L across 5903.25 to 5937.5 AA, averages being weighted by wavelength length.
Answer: 0.10 mag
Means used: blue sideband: 16.6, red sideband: 16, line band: 15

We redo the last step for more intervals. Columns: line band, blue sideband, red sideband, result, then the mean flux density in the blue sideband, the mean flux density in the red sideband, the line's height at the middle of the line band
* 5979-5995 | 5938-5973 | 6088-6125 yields -0.06 mag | 15.3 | 15.8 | 15.4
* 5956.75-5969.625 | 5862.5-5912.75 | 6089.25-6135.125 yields 0.08 mag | 15.3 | 15.6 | 15.4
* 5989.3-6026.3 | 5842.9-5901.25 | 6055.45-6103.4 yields 0.03 mag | 15.8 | 15.9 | 15.9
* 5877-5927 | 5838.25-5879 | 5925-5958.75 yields 0.06 mag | 16.3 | 15.5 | 15.8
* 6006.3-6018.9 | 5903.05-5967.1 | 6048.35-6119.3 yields 0.06 mag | 15.3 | 16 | 15.7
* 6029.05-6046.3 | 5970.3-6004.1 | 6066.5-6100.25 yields -0.03 mag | 15.9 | 15.6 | 15.8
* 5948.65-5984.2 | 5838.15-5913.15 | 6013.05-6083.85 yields 0.03 mag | 15.5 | 16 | 15.8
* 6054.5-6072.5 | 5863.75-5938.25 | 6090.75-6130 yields -0.06 mag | 15.2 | 15.4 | 15.4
